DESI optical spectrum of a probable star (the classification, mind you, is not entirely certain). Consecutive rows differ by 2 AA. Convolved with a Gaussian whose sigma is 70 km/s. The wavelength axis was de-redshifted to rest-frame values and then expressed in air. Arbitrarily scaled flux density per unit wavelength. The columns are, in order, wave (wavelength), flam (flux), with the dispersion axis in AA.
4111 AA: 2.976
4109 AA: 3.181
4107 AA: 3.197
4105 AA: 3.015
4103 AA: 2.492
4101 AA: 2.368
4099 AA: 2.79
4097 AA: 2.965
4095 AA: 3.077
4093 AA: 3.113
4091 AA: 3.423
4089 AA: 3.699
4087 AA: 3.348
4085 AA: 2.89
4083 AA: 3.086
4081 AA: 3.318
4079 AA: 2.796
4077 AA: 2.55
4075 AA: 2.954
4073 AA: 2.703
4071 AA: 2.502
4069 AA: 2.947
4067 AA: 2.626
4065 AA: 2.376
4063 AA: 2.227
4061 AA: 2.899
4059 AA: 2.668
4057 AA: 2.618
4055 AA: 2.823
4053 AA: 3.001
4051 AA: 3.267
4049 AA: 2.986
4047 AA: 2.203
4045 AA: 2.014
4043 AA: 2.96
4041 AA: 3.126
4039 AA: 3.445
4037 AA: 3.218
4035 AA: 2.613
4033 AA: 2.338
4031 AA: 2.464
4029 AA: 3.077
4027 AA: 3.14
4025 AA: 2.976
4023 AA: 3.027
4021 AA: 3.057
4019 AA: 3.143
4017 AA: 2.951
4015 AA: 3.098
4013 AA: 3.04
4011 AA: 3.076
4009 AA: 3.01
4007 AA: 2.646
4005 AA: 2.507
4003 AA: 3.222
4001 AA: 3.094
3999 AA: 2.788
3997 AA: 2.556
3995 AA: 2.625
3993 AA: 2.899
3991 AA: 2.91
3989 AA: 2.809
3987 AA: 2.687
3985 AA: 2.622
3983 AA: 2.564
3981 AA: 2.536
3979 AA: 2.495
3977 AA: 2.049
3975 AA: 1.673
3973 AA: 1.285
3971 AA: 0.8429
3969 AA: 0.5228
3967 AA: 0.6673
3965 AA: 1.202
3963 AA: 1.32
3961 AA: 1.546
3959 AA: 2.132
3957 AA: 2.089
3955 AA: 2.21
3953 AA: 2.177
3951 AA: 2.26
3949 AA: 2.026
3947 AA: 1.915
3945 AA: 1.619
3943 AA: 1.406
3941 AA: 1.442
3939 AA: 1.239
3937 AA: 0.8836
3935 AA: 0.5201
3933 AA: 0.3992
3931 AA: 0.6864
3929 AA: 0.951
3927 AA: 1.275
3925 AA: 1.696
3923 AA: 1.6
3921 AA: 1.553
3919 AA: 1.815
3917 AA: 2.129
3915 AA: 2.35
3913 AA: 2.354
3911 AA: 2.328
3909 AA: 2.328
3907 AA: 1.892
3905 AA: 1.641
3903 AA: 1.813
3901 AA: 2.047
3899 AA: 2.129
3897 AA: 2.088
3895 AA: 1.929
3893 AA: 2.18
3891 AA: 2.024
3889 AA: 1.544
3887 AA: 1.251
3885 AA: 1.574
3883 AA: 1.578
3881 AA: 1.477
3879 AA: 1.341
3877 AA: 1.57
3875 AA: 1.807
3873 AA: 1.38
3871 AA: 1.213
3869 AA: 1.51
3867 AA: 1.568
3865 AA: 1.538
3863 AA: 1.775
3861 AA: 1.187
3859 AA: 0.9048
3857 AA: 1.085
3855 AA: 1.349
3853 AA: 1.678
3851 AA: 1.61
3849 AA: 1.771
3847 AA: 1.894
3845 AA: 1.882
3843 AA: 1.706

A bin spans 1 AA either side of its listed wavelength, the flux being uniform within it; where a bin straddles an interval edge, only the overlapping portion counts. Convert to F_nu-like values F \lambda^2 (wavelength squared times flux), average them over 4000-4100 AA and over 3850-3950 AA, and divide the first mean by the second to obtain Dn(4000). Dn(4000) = 1.98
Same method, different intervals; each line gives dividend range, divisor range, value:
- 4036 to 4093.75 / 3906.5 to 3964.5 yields 1.86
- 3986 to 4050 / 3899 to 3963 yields 1.77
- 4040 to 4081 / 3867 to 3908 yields 1.75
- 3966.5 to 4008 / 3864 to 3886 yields 1.62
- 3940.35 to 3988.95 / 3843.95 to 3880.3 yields 1.28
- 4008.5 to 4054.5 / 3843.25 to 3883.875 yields 2.11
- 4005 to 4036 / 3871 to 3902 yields 1.81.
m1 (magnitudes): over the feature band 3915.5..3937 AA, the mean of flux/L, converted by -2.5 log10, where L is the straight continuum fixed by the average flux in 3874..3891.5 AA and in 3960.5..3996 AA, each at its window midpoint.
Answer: 0.34 mag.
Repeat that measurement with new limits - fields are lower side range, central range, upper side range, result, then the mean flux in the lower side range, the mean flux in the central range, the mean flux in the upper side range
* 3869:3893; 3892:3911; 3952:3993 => -0.23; 1.55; 2.02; 1.94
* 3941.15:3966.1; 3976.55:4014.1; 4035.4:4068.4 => -0.23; 1.81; 2.76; 2.78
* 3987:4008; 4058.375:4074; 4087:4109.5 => 0.13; 2.8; 2.62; 3.04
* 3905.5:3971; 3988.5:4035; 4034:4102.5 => -0.25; 1.57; 2.88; 2.87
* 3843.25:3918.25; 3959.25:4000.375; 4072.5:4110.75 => 0.15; 1.72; 2.04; 3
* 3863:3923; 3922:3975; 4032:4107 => 0.46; 1.79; 1.39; 2.85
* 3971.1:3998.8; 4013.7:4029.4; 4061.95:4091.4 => -0.18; 2.4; 3.06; 2.89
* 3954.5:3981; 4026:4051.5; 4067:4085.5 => -0.18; 1.57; 2.83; 2.85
